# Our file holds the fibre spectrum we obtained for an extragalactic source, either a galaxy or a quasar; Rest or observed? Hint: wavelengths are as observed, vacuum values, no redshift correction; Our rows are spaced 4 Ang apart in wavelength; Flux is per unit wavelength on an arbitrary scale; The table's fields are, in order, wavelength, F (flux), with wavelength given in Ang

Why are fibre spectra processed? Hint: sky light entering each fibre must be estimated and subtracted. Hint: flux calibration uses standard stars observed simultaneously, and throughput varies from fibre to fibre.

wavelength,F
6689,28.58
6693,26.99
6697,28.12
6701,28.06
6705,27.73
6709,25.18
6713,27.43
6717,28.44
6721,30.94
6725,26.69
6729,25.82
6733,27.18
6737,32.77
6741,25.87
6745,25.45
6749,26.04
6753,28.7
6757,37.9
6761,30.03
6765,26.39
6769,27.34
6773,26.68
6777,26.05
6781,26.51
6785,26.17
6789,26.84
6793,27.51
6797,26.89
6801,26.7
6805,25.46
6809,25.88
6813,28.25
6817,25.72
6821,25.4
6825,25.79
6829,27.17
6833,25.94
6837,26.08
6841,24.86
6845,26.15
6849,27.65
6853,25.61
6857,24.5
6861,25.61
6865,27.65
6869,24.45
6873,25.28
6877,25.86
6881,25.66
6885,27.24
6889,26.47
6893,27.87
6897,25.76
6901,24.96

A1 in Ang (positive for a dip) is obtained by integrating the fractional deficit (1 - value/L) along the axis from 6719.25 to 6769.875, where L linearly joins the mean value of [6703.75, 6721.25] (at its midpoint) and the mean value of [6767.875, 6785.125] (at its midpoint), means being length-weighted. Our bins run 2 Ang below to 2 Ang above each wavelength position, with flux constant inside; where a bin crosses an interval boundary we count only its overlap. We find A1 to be -2.74 Ang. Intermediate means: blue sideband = 27.7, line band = 28.6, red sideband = 26.6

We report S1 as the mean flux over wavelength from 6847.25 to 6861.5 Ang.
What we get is 25.8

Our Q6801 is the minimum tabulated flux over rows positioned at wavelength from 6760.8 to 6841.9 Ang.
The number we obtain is 24.86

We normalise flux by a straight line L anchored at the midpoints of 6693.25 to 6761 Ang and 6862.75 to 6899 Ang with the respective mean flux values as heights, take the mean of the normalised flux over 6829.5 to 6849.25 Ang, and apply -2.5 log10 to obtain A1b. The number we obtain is 0.03 mag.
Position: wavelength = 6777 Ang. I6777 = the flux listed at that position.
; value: 26.05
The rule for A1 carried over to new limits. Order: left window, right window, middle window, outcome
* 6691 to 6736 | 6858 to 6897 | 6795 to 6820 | 0.3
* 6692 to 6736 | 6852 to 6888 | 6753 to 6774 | -2.1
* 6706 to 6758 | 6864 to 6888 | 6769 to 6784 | 0.5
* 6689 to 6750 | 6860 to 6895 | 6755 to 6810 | -1.2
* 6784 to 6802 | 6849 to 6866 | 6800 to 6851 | 0.3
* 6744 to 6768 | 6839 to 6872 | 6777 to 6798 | 1.0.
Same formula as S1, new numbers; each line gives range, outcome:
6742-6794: 27.8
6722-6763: 28.7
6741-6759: 29.1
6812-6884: 26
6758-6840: 26.8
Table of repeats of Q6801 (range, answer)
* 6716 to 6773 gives 25.45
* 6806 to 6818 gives 25.72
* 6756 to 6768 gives 26.39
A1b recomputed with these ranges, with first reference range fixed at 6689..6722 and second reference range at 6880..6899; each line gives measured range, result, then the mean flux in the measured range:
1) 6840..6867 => 0.03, 26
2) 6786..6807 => 0.02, 26.7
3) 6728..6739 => -0.05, 28.8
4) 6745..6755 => 0.02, 27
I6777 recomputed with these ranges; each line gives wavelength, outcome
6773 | 26.68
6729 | 25.82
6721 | 30.94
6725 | 26.69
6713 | 27.43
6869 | 24.45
